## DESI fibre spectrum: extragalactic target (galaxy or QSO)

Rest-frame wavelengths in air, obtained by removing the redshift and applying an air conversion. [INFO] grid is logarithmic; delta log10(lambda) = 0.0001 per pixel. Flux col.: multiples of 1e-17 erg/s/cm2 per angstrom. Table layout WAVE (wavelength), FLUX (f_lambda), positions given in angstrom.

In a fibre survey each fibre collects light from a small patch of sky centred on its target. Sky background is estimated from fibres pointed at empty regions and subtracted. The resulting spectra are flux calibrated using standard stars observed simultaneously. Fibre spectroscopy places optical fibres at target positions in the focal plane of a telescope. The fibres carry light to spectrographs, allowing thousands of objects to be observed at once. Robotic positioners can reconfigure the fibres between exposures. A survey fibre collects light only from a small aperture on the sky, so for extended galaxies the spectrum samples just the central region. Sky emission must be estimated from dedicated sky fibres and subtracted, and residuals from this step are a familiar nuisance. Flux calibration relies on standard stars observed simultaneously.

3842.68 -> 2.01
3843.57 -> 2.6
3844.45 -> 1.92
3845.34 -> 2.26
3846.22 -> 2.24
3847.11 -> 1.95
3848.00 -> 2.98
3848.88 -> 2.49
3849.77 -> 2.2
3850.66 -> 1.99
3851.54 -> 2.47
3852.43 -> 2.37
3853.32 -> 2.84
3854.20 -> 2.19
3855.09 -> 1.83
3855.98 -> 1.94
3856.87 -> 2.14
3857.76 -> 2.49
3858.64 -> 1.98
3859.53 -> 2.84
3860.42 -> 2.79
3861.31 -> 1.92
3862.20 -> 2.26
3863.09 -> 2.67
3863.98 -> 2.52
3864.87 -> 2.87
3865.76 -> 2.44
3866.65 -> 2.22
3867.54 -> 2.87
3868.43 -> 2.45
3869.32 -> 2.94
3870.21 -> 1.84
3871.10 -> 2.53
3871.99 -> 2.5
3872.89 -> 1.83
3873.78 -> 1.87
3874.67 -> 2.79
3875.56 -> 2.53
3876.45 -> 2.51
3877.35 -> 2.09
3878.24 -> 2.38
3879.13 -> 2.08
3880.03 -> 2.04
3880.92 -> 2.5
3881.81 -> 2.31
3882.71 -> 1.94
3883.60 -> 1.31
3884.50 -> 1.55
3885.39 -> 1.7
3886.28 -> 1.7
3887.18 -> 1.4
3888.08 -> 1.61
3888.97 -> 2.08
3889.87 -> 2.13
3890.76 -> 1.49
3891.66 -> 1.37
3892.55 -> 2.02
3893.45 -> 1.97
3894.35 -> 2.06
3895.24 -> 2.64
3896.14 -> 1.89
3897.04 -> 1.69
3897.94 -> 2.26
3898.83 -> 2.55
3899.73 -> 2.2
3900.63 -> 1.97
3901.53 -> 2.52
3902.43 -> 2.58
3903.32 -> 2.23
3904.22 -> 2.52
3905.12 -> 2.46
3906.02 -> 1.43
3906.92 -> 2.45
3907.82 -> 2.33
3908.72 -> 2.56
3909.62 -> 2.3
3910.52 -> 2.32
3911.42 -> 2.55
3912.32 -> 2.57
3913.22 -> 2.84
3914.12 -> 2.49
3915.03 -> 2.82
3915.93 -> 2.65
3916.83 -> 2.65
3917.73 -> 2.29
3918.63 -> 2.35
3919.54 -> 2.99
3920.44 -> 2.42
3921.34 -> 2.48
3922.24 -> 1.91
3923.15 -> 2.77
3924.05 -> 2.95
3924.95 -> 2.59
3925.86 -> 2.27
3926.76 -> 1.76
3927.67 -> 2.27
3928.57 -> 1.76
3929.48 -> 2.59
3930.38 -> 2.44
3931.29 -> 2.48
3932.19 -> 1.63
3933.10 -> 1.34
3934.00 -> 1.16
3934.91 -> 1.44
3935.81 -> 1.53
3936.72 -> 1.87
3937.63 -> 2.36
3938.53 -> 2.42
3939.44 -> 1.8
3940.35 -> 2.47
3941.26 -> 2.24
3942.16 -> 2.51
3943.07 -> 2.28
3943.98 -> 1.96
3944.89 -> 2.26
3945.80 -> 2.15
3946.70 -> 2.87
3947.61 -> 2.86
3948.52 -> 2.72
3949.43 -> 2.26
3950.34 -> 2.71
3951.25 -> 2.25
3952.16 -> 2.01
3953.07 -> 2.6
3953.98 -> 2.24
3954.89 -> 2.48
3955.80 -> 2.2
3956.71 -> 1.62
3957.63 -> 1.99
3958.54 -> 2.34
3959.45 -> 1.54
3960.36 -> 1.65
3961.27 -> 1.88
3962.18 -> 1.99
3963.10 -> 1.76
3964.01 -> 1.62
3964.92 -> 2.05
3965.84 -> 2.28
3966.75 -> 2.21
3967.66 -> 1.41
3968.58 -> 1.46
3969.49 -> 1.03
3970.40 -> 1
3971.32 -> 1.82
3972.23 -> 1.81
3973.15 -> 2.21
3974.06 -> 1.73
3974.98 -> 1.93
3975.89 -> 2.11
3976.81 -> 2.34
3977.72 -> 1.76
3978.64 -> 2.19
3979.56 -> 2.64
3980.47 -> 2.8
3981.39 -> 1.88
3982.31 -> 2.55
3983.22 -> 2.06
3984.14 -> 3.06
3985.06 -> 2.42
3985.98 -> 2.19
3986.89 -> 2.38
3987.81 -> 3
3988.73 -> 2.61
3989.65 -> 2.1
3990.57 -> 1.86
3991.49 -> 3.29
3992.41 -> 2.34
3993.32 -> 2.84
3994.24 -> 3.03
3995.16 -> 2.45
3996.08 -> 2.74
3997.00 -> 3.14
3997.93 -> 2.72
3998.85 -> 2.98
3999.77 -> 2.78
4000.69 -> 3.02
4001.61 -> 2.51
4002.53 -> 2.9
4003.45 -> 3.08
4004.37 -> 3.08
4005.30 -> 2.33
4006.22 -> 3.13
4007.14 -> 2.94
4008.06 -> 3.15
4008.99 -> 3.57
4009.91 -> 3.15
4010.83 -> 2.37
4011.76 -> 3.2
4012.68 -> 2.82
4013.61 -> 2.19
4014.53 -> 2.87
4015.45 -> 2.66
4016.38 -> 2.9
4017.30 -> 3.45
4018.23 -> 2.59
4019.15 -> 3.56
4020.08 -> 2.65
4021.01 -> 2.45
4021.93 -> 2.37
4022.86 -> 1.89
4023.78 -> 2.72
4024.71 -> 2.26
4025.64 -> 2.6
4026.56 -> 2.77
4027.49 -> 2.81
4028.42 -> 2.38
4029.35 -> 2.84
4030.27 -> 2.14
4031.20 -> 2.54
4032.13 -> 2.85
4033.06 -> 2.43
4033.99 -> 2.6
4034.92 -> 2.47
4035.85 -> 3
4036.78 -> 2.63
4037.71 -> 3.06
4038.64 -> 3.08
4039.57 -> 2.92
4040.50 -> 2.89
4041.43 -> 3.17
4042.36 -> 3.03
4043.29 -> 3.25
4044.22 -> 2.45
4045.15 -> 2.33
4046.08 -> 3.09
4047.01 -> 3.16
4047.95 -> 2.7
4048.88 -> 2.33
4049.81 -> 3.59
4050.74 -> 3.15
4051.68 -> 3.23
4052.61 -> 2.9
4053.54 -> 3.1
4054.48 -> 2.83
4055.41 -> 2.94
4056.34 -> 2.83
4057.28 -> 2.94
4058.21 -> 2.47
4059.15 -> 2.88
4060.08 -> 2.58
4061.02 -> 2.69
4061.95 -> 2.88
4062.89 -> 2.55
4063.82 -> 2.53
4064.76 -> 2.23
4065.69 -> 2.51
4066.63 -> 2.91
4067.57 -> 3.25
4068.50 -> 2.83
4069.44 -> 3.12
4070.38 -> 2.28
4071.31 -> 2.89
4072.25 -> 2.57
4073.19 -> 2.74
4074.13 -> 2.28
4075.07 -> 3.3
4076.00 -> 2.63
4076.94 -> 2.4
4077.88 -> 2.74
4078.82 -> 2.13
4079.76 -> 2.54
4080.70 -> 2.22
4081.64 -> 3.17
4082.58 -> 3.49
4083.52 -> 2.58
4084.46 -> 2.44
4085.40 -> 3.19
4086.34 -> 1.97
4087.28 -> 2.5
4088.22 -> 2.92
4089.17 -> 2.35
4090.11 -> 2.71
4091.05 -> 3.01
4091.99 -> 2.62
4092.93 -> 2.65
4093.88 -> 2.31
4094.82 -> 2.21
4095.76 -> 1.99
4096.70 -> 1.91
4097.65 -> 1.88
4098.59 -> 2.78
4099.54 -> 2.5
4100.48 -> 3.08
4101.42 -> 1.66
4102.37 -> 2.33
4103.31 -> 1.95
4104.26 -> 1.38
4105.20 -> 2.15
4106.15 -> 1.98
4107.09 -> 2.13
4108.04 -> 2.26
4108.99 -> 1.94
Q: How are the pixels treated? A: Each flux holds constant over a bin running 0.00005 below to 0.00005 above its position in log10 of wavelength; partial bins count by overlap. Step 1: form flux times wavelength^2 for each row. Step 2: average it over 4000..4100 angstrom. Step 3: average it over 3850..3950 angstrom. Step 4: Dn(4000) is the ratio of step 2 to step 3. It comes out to 1.3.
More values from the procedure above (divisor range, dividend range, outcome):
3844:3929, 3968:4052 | 1.23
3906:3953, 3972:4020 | 1.19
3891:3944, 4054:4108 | 1.23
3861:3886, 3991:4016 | 1.35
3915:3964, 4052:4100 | 1.28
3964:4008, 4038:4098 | 1.18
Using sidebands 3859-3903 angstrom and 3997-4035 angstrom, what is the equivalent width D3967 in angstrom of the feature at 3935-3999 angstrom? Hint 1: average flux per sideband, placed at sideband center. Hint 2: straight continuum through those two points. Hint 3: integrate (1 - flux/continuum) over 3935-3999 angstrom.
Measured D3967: 8.34 angstrom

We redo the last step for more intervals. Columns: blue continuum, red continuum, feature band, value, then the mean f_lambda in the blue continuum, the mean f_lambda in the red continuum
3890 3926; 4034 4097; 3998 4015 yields -2.0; 2.33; 2.74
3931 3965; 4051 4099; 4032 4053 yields -3.1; 2.09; 2.66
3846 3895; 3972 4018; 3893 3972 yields 7.3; 2.2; 2.63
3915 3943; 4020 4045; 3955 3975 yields 4.8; 2.22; 2.67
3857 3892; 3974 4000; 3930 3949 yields 1.9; 2.19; 2.49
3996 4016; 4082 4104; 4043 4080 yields -2.1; 2.88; 2.47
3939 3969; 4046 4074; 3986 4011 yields -3.8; 2.14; 2.81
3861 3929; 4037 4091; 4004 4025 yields -1.4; 2.26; 2.78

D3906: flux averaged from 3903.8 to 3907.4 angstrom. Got 2.21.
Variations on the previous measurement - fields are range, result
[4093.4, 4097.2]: 2.1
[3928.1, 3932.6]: 2.19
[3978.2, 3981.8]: 2.38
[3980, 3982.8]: 2.41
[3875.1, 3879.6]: 2.32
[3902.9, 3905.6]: 2.39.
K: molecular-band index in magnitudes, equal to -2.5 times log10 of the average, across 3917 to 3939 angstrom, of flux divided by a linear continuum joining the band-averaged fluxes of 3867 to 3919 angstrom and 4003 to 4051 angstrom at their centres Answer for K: 0.09 mag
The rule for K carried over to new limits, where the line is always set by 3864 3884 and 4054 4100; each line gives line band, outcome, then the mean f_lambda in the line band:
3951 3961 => 0.177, 2.08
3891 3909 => 0.089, 2.17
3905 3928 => -0.026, 2.44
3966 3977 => 0.370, 1.76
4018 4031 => -0.010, 2.57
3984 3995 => -0.035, 2.58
